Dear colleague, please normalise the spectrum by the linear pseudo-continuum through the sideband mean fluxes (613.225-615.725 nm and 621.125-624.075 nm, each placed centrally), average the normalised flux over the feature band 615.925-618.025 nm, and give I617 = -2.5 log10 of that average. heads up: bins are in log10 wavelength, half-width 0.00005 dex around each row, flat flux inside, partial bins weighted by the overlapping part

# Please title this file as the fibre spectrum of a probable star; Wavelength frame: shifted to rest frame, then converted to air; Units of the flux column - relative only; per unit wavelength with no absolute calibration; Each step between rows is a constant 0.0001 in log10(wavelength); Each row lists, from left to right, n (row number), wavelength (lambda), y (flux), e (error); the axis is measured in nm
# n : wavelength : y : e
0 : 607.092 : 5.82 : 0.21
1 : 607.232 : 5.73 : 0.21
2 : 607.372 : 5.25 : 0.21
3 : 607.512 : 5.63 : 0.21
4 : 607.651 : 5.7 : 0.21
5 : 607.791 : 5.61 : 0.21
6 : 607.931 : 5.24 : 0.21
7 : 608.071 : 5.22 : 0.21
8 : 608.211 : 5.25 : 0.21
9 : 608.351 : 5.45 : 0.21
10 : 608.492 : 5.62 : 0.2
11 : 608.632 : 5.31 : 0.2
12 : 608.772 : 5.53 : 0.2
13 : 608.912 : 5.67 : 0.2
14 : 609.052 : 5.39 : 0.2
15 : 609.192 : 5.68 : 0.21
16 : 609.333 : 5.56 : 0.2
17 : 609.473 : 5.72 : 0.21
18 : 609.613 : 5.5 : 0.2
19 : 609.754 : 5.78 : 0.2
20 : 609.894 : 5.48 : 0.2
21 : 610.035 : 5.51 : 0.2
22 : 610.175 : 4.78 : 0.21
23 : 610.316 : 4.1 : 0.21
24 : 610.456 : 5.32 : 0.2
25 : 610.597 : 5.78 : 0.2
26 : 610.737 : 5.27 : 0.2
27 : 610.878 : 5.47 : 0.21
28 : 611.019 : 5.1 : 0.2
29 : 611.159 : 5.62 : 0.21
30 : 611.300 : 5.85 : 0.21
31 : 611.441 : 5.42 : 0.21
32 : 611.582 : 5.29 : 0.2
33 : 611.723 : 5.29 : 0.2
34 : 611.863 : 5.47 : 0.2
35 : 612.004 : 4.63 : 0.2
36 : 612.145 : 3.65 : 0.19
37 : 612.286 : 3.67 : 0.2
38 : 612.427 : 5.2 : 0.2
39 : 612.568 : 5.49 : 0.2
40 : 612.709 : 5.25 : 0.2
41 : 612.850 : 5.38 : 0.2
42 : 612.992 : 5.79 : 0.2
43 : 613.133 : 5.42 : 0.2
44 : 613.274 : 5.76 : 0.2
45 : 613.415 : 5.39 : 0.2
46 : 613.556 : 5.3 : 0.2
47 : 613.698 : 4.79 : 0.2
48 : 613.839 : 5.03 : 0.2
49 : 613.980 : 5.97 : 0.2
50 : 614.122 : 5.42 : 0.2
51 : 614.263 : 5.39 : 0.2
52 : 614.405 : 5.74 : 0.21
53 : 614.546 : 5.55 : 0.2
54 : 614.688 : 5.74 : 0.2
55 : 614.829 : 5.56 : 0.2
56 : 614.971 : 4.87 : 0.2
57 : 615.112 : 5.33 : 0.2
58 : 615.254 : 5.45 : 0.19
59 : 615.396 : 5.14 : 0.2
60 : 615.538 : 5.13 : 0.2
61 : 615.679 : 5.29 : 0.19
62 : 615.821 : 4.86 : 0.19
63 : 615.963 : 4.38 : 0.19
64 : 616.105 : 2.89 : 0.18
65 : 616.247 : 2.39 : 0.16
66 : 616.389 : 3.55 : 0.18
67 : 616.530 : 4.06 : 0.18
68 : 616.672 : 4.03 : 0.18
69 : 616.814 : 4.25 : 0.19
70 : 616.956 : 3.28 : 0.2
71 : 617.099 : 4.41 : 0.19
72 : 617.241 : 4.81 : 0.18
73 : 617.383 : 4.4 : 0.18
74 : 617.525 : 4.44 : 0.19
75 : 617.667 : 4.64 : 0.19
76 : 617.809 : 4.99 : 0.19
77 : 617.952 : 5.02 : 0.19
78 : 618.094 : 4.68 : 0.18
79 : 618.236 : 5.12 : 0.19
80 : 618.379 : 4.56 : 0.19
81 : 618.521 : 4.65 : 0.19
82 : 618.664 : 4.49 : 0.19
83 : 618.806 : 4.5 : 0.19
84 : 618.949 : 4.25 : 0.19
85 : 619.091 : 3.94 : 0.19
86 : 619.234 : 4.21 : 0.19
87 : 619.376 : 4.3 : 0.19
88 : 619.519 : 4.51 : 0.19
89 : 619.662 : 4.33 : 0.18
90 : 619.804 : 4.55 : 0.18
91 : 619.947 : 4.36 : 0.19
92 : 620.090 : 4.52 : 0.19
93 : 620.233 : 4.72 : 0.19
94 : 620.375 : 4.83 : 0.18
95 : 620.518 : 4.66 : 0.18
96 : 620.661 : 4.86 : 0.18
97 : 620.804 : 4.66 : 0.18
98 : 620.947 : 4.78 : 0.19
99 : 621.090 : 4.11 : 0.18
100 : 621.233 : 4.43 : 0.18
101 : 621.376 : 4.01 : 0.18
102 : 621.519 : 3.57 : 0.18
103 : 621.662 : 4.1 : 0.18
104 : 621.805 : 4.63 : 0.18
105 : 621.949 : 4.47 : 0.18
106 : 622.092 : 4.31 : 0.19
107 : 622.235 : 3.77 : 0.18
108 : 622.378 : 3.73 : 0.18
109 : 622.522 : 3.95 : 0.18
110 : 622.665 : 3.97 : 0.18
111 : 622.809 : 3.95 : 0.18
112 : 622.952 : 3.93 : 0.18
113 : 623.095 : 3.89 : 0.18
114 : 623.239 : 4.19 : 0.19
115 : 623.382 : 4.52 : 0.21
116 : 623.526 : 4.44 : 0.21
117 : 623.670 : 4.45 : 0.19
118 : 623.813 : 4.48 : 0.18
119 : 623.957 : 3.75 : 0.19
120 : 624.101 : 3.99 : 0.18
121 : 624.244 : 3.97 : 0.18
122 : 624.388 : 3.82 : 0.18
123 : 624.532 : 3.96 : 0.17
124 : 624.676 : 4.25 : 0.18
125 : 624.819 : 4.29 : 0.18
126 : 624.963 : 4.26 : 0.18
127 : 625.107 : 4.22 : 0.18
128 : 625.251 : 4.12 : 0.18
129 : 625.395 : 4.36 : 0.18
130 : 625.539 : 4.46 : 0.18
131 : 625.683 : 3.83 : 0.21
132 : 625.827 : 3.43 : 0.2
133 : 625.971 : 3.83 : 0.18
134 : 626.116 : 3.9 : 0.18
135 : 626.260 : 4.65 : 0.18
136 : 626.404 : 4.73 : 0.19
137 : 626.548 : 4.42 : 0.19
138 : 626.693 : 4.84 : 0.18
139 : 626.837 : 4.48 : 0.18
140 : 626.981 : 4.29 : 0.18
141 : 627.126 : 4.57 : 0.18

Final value 0.211 mag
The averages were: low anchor 5.38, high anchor 4.12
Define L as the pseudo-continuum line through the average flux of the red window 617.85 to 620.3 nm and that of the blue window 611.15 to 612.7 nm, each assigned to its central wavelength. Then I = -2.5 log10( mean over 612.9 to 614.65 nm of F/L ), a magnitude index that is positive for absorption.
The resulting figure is -0.118 mag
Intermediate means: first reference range 5.04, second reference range 4.52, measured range 5.46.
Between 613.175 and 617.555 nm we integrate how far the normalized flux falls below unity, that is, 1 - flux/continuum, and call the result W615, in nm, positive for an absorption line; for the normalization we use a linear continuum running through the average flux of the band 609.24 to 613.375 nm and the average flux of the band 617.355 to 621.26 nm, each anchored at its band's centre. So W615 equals 0.10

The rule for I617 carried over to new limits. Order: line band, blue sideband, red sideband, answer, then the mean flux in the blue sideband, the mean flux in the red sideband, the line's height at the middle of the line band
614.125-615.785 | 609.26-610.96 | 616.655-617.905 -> -0.15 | 5.35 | 4.39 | 4.7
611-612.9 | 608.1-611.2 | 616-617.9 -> -0.03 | 5.4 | 4.03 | 4.97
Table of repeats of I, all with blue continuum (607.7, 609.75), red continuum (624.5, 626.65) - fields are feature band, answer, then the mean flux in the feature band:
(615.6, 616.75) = 0.24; 3.95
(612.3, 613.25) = -0.03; 5.33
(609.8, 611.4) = 0.01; 5.31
